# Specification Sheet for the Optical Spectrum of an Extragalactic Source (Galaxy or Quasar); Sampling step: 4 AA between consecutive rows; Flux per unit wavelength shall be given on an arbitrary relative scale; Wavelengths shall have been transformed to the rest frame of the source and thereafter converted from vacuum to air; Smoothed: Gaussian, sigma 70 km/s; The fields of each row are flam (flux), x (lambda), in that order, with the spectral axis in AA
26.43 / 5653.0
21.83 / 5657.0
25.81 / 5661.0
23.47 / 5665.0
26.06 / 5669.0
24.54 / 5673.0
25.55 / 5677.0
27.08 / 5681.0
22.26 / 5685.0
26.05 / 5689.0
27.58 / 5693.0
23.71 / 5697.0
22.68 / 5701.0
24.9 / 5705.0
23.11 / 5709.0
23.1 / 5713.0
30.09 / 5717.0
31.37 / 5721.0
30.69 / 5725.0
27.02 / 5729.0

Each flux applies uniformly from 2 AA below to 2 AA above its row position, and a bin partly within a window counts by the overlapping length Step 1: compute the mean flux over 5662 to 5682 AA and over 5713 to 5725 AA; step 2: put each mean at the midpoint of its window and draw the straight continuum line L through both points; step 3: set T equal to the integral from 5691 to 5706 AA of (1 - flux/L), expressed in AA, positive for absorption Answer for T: 1.6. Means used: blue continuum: 25.3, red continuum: 29.5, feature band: 24.7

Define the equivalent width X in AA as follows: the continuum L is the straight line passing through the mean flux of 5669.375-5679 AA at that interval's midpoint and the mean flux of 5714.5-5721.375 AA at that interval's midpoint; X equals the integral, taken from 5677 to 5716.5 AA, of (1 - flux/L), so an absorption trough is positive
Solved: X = 4.1 AA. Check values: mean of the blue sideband 25.2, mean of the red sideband 30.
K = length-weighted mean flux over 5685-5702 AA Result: 24.8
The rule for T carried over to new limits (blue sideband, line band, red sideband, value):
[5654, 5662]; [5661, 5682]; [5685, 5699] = -0.7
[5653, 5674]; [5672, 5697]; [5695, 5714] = -1.5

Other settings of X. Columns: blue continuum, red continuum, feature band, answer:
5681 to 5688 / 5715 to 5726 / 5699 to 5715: 2.7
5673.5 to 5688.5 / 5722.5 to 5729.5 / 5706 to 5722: 1.0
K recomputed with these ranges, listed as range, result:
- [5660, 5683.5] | 25.3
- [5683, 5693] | 24.8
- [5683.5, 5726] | 25.9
